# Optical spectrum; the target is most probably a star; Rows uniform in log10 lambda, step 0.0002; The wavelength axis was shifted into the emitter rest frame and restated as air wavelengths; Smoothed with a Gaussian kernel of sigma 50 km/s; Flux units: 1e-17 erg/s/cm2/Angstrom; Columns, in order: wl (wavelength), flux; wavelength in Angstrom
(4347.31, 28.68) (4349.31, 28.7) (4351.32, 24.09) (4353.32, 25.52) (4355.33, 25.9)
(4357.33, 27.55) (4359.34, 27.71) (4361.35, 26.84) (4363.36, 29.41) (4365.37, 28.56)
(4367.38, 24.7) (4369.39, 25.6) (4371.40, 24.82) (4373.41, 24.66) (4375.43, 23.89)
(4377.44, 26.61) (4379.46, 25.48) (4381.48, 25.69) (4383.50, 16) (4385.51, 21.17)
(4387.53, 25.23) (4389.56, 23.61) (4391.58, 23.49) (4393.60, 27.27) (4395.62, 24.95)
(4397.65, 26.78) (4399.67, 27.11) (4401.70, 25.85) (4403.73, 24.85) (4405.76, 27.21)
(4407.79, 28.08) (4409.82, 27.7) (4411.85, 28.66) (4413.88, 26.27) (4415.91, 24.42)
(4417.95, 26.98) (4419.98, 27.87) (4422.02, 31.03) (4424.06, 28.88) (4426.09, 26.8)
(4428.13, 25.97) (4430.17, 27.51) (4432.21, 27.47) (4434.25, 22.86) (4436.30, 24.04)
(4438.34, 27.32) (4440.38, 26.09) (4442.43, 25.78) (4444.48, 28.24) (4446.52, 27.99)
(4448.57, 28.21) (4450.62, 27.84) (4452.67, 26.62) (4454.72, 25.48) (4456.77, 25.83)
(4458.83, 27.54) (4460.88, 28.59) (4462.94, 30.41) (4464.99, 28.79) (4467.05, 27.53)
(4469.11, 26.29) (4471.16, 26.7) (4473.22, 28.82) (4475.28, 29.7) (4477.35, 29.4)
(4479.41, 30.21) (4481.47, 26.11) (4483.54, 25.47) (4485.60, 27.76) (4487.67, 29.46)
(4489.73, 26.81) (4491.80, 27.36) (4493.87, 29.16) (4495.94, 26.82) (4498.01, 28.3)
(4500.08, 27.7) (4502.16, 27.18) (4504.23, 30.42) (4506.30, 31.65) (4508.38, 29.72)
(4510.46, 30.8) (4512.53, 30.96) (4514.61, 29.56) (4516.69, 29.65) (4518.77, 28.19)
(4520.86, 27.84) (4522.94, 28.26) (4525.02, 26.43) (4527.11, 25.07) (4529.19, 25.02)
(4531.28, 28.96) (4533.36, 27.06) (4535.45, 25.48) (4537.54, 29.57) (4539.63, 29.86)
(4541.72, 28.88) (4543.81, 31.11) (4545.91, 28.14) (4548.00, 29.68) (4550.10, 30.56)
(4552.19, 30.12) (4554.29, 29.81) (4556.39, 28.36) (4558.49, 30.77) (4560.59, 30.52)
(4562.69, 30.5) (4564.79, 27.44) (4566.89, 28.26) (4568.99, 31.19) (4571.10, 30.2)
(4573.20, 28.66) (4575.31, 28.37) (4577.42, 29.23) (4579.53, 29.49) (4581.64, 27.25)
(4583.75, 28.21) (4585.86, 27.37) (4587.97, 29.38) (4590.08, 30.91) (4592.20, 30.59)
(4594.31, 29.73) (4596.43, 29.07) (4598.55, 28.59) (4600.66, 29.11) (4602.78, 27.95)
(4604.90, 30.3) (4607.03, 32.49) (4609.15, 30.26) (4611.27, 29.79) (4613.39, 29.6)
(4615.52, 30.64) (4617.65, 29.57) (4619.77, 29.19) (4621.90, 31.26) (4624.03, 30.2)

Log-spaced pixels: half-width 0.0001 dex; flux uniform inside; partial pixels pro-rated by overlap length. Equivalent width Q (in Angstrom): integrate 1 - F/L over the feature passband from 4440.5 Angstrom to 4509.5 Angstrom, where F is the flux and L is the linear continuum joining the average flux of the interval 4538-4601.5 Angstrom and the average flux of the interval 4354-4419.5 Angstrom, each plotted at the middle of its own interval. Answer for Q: -1.2 Angstrom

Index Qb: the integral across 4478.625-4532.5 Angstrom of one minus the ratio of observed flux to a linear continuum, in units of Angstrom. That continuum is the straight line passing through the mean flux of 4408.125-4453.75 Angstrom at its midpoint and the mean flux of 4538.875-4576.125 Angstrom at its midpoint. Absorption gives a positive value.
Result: 0.5 Angstrom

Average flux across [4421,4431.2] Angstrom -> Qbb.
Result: 28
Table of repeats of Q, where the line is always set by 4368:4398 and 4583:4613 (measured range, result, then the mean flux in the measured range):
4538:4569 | -1.25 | 29.6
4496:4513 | -1.31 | 29.4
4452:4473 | -0.95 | 27.5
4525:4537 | 0.63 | 26.5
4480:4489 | -0.18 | 27.4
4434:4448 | -0.31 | 26.3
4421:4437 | -0.91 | 26.9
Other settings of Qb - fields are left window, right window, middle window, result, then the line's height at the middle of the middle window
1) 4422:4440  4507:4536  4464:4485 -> -0.41 Angstrom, 27.4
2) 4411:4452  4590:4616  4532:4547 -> 0.11 Angstrom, 28.8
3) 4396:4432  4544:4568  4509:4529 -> 0.35 Angstrom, 28.9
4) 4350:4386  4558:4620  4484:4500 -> -0.11 Angstrom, 27.7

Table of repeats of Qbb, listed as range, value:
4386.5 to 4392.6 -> 24.1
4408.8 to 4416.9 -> 26.8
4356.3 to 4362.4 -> 27.4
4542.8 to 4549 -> 29.6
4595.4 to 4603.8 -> 28.7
